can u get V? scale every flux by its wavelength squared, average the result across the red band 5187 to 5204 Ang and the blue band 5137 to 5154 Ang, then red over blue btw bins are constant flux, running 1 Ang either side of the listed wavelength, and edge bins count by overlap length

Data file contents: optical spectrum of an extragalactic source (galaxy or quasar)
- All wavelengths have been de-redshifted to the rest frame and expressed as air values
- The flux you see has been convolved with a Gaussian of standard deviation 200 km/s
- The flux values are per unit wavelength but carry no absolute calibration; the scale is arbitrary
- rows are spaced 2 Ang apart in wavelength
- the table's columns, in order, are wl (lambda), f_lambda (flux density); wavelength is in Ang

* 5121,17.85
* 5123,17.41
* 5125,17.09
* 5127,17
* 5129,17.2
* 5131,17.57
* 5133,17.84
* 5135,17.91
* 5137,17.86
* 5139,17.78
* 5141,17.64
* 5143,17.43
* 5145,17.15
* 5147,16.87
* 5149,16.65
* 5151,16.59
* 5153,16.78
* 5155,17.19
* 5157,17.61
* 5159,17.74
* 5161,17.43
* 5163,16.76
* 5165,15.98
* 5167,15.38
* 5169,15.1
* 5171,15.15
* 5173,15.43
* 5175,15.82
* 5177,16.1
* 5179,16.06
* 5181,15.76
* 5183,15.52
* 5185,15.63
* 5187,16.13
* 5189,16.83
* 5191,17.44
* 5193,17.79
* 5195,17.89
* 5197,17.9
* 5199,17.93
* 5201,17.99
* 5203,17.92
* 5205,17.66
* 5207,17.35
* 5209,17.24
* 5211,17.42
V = 1.05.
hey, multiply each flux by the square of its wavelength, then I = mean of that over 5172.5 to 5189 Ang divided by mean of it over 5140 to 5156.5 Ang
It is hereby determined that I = 0.9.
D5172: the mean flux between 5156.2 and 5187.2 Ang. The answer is 16.1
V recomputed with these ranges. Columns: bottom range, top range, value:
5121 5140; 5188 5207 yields 1.04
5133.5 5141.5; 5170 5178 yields 0.89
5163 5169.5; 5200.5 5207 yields 1.15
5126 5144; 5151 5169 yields 0.96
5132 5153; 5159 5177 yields 0.93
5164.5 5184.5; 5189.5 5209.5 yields 1.14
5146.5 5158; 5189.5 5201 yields 1.07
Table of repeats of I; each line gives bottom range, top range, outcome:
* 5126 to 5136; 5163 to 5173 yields 0.90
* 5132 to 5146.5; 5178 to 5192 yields 0.94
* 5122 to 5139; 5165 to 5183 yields 0.91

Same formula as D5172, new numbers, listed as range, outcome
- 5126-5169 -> 17.1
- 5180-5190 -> 16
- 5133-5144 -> 17.7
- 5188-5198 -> 17.6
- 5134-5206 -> 16.9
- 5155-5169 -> 16.7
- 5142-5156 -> 17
